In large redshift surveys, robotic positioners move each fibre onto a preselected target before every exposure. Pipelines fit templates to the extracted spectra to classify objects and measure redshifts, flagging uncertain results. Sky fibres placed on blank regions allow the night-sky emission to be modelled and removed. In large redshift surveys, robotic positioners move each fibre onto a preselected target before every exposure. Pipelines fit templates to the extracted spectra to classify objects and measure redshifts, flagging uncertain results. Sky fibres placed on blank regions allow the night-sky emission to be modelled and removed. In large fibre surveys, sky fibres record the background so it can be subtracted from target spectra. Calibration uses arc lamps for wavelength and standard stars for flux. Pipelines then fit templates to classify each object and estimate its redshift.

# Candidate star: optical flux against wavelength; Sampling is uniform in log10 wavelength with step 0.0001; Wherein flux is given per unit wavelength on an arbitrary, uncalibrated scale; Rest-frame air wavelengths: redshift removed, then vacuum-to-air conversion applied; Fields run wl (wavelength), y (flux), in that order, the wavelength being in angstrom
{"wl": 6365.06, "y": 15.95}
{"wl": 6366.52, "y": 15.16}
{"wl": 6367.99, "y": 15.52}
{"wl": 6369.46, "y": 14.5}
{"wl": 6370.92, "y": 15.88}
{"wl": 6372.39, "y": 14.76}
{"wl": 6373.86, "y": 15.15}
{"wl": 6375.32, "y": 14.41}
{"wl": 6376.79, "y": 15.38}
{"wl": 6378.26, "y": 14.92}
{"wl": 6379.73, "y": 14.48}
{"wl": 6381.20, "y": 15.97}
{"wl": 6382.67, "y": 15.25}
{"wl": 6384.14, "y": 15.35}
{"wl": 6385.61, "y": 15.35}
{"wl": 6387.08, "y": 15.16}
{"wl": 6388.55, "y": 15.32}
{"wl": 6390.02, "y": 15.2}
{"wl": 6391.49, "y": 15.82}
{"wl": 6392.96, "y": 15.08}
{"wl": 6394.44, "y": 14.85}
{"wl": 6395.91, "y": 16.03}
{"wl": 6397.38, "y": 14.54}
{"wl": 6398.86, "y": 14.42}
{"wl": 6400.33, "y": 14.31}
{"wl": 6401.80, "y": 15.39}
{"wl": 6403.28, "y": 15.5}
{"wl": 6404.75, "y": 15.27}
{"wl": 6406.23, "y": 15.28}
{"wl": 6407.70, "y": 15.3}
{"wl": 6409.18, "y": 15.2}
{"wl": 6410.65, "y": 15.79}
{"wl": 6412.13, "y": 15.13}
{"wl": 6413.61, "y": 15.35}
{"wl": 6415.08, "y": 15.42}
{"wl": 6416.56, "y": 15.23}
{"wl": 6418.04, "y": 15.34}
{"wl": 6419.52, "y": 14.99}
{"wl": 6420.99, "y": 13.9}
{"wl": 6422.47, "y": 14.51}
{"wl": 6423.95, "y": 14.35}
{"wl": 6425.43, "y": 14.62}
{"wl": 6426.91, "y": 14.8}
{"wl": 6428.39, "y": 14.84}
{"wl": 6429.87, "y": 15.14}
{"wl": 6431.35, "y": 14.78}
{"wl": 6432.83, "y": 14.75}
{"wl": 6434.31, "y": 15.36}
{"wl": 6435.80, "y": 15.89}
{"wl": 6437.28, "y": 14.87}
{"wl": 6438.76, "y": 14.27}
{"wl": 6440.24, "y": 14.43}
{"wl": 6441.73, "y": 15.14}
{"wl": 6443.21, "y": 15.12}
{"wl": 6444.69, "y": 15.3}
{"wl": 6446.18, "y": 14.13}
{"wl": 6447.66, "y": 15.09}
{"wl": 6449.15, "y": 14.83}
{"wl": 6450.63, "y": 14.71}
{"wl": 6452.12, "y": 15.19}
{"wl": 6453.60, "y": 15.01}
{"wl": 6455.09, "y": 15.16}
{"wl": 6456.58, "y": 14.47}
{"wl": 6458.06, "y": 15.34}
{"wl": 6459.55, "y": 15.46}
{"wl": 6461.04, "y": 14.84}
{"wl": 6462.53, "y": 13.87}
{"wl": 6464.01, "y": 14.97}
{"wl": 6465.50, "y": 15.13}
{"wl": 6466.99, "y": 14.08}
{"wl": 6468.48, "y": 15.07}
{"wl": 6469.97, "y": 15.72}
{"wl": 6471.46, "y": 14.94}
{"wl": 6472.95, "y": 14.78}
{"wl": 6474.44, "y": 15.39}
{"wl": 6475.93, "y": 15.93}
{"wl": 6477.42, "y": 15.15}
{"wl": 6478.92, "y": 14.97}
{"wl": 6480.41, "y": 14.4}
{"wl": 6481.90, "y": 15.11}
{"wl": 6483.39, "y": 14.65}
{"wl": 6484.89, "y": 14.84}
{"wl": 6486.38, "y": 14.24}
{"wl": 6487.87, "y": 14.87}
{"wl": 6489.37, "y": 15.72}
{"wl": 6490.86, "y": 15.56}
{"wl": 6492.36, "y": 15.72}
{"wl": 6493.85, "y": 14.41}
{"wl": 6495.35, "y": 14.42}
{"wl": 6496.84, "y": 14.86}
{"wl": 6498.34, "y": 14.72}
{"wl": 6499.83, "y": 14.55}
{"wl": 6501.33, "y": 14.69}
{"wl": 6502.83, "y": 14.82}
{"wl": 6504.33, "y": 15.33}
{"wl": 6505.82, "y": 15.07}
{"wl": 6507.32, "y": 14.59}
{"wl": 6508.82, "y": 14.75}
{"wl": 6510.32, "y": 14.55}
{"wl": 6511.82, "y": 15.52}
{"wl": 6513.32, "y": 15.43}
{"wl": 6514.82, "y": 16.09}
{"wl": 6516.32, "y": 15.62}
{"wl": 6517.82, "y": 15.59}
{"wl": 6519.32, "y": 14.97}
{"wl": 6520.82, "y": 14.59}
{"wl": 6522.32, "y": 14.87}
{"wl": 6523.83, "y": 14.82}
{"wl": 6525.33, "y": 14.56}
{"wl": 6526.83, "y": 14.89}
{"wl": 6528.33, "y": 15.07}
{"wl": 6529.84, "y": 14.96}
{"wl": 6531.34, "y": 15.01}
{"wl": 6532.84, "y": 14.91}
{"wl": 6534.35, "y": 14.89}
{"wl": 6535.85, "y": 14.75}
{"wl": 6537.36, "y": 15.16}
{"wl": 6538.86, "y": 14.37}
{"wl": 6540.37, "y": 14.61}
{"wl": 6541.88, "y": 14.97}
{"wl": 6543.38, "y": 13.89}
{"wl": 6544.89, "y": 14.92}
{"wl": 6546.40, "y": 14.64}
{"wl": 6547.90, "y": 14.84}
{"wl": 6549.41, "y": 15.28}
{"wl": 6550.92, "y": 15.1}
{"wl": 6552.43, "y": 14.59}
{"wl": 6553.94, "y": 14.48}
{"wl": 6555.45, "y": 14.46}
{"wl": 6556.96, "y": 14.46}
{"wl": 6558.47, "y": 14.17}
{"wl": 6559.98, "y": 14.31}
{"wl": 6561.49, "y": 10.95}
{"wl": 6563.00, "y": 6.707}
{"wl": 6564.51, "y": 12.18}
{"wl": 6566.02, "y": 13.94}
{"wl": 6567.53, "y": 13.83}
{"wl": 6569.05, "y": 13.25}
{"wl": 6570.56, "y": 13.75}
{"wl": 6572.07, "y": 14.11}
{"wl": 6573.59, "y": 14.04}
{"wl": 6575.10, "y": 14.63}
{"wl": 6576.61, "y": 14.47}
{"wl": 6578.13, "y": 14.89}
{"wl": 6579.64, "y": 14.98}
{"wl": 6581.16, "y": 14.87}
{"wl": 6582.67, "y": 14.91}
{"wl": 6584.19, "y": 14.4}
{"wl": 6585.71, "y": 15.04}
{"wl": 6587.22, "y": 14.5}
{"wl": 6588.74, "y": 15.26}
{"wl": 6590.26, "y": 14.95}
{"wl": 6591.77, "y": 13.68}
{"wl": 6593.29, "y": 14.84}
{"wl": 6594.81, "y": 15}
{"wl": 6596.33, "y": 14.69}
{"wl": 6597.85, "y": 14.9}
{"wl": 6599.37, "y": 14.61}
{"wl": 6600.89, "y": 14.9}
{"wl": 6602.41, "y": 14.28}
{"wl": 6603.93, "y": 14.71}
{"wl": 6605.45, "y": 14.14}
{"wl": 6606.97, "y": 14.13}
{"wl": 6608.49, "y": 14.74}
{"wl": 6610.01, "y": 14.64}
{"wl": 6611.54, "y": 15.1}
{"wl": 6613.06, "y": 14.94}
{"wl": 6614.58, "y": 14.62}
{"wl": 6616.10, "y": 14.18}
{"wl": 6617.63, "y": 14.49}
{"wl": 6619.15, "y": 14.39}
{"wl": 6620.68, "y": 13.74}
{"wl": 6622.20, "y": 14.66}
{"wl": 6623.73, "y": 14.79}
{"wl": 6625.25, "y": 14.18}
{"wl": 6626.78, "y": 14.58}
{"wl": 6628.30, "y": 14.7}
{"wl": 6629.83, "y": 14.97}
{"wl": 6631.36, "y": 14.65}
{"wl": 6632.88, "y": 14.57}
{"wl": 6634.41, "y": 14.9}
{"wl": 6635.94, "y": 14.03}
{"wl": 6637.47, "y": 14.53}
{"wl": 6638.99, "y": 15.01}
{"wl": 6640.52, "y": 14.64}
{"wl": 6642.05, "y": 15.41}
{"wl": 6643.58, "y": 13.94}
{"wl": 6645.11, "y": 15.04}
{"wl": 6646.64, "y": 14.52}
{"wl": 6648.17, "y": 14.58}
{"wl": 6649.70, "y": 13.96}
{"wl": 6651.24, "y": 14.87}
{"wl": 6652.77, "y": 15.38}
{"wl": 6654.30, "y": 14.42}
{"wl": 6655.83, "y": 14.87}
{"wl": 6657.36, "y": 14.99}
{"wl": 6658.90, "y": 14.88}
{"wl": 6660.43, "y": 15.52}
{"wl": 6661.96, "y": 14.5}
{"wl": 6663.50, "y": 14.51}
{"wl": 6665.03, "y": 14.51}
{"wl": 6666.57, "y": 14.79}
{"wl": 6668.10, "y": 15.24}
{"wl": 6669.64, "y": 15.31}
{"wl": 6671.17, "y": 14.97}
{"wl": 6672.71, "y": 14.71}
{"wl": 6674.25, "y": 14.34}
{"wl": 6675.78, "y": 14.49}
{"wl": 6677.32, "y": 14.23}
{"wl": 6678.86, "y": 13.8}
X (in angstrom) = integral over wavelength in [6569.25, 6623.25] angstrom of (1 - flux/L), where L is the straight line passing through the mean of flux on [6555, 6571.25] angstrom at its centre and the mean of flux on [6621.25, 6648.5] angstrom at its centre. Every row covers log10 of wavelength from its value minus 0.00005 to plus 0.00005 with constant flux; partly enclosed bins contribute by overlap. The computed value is -3.5 angstrom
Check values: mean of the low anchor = 12.9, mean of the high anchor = 14.6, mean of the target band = 14.6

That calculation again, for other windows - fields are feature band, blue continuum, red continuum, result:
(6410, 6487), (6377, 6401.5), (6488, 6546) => 0.6 angstrom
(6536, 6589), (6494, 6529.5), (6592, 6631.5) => 2.3 angstrom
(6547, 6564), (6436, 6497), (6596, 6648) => 1.4 angstrom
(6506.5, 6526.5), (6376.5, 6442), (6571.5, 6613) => -0.3 angstrom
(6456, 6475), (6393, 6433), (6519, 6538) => 0.0 angstrom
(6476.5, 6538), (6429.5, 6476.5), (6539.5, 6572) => -2.7 angstrom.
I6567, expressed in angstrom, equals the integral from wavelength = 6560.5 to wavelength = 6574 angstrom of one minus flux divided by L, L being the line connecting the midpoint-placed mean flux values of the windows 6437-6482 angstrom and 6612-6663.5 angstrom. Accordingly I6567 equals 2.0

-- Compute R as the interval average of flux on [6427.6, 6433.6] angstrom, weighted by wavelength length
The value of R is 14.9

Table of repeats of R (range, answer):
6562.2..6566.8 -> 11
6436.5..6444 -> 14.8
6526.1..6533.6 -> 15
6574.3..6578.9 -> 14.7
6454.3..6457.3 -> 14.8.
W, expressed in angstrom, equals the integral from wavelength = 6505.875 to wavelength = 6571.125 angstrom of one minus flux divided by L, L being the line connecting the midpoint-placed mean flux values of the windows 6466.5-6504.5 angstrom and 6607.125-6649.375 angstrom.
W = 1.84 angstrom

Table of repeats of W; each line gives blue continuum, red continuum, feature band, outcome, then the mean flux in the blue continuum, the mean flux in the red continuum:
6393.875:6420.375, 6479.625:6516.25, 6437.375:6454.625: 0.28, 15.2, 15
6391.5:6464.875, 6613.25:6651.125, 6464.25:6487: -0.13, 15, 14.6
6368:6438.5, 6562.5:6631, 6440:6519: -1.09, 15.1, 14.3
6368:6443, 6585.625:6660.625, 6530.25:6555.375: 0.06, 15.1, 14.7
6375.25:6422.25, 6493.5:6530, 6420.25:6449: 0.55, 15.2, 15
